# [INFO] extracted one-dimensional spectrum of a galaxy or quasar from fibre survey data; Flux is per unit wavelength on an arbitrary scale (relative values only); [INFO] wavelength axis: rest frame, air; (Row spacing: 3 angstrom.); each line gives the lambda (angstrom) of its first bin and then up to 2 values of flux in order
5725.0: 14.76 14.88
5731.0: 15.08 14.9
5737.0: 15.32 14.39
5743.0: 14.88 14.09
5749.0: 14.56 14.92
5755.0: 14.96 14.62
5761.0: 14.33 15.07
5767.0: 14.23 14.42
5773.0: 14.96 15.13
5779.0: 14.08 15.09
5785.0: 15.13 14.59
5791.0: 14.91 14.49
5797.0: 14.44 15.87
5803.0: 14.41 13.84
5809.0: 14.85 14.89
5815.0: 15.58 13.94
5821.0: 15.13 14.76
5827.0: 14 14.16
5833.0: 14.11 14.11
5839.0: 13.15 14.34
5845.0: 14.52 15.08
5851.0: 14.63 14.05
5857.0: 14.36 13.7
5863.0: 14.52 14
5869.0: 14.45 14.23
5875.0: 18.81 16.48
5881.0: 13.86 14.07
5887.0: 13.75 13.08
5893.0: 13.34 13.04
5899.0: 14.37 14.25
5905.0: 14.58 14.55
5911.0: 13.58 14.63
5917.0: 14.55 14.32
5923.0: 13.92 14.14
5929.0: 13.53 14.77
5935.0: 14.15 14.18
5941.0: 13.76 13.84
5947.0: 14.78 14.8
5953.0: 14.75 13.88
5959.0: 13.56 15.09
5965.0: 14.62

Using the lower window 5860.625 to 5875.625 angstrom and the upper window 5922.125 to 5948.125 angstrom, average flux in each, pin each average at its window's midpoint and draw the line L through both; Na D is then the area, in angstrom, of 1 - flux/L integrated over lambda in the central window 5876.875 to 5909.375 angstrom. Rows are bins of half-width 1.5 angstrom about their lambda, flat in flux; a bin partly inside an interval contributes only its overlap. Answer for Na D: 1.1 angstrom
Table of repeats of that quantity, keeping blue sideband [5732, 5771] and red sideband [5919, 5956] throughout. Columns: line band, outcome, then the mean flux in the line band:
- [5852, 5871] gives 0.3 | 14.2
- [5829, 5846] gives 0.5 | 14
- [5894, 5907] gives 0.2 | 14.1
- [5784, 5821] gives -0.5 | 14.8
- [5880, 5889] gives 0.3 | 13.9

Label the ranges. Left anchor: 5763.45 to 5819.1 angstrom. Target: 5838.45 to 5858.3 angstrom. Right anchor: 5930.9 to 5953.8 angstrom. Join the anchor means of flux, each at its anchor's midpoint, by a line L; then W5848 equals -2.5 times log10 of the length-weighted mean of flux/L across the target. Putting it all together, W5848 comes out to 0.02 mag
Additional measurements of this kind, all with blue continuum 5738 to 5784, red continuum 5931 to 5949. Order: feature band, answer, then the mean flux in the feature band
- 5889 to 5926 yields 0.02 mag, 14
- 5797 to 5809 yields -0.01 mag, 14.7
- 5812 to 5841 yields 0.01 mag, 14.4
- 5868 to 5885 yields -0.07 mag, 15.4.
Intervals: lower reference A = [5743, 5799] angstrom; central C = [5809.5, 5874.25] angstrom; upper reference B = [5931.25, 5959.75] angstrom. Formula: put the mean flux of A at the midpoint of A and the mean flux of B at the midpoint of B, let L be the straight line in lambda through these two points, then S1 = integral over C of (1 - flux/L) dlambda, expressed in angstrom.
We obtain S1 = 0.37 angstrom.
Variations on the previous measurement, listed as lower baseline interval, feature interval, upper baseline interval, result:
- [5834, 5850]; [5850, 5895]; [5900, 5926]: -0.6 angstrom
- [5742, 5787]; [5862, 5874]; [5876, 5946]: -0.1 angstrom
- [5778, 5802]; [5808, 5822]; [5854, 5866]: -0.3 angstrom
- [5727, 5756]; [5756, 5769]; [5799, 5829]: 0.2 angstrom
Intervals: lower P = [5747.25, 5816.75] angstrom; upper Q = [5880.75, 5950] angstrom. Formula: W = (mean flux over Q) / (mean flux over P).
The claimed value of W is 0.95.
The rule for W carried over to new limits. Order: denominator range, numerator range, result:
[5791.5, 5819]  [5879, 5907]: 0.94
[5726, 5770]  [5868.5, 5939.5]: 0.98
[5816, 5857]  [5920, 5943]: 0.98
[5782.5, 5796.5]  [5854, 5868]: 0.96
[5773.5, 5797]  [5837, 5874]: 0.97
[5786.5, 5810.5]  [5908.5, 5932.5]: 0.97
